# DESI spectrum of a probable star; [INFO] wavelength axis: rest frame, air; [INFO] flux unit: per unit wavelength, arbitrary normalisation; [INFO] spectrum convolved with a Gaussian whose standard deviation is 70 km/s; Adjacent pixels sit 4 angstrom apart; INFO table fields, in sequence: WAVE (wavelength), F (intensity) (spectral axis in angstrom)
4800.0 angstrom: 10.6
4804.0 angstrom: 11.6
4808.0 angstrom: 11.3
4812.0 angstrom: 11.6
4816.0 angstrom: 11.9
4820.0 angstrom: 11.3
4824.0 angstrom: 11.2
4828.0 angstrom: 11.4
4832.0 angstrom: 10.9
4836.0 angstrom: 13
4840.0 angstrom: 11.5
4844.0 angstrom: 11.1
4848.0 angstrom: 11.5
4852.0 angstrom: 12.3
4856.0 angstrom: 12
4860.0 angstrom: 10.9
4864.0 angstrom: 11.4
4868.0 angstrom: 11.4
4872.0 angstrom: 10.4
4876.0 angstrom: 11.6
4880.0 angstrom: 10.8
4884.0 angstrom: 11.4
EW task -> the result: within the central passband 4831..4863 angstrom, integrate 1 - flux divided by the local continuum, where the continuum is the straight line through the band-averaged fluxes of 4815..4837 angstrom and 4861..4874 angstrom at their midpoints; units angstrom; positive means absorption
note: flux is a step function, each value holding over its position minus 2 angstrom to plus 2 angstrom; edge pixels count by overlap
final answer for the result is -1.1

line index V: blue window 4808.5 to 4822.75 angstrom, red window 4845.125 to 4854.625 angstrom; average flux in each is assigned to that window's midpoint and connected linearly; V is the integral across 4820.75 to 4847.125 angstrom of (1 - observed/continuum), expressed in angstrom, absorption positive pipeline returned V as 0.4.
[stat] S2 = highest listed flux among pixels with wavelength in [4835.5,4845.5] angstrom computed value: 13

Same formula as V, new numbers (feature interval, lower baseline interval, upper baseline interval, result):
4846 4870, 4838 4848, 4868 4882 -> -0.9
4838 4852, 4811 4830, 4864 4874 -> -0.3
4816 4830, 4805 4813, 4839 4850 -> 0.0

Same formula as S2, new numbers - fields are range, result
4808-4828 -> 11.9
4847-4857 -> 12.3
